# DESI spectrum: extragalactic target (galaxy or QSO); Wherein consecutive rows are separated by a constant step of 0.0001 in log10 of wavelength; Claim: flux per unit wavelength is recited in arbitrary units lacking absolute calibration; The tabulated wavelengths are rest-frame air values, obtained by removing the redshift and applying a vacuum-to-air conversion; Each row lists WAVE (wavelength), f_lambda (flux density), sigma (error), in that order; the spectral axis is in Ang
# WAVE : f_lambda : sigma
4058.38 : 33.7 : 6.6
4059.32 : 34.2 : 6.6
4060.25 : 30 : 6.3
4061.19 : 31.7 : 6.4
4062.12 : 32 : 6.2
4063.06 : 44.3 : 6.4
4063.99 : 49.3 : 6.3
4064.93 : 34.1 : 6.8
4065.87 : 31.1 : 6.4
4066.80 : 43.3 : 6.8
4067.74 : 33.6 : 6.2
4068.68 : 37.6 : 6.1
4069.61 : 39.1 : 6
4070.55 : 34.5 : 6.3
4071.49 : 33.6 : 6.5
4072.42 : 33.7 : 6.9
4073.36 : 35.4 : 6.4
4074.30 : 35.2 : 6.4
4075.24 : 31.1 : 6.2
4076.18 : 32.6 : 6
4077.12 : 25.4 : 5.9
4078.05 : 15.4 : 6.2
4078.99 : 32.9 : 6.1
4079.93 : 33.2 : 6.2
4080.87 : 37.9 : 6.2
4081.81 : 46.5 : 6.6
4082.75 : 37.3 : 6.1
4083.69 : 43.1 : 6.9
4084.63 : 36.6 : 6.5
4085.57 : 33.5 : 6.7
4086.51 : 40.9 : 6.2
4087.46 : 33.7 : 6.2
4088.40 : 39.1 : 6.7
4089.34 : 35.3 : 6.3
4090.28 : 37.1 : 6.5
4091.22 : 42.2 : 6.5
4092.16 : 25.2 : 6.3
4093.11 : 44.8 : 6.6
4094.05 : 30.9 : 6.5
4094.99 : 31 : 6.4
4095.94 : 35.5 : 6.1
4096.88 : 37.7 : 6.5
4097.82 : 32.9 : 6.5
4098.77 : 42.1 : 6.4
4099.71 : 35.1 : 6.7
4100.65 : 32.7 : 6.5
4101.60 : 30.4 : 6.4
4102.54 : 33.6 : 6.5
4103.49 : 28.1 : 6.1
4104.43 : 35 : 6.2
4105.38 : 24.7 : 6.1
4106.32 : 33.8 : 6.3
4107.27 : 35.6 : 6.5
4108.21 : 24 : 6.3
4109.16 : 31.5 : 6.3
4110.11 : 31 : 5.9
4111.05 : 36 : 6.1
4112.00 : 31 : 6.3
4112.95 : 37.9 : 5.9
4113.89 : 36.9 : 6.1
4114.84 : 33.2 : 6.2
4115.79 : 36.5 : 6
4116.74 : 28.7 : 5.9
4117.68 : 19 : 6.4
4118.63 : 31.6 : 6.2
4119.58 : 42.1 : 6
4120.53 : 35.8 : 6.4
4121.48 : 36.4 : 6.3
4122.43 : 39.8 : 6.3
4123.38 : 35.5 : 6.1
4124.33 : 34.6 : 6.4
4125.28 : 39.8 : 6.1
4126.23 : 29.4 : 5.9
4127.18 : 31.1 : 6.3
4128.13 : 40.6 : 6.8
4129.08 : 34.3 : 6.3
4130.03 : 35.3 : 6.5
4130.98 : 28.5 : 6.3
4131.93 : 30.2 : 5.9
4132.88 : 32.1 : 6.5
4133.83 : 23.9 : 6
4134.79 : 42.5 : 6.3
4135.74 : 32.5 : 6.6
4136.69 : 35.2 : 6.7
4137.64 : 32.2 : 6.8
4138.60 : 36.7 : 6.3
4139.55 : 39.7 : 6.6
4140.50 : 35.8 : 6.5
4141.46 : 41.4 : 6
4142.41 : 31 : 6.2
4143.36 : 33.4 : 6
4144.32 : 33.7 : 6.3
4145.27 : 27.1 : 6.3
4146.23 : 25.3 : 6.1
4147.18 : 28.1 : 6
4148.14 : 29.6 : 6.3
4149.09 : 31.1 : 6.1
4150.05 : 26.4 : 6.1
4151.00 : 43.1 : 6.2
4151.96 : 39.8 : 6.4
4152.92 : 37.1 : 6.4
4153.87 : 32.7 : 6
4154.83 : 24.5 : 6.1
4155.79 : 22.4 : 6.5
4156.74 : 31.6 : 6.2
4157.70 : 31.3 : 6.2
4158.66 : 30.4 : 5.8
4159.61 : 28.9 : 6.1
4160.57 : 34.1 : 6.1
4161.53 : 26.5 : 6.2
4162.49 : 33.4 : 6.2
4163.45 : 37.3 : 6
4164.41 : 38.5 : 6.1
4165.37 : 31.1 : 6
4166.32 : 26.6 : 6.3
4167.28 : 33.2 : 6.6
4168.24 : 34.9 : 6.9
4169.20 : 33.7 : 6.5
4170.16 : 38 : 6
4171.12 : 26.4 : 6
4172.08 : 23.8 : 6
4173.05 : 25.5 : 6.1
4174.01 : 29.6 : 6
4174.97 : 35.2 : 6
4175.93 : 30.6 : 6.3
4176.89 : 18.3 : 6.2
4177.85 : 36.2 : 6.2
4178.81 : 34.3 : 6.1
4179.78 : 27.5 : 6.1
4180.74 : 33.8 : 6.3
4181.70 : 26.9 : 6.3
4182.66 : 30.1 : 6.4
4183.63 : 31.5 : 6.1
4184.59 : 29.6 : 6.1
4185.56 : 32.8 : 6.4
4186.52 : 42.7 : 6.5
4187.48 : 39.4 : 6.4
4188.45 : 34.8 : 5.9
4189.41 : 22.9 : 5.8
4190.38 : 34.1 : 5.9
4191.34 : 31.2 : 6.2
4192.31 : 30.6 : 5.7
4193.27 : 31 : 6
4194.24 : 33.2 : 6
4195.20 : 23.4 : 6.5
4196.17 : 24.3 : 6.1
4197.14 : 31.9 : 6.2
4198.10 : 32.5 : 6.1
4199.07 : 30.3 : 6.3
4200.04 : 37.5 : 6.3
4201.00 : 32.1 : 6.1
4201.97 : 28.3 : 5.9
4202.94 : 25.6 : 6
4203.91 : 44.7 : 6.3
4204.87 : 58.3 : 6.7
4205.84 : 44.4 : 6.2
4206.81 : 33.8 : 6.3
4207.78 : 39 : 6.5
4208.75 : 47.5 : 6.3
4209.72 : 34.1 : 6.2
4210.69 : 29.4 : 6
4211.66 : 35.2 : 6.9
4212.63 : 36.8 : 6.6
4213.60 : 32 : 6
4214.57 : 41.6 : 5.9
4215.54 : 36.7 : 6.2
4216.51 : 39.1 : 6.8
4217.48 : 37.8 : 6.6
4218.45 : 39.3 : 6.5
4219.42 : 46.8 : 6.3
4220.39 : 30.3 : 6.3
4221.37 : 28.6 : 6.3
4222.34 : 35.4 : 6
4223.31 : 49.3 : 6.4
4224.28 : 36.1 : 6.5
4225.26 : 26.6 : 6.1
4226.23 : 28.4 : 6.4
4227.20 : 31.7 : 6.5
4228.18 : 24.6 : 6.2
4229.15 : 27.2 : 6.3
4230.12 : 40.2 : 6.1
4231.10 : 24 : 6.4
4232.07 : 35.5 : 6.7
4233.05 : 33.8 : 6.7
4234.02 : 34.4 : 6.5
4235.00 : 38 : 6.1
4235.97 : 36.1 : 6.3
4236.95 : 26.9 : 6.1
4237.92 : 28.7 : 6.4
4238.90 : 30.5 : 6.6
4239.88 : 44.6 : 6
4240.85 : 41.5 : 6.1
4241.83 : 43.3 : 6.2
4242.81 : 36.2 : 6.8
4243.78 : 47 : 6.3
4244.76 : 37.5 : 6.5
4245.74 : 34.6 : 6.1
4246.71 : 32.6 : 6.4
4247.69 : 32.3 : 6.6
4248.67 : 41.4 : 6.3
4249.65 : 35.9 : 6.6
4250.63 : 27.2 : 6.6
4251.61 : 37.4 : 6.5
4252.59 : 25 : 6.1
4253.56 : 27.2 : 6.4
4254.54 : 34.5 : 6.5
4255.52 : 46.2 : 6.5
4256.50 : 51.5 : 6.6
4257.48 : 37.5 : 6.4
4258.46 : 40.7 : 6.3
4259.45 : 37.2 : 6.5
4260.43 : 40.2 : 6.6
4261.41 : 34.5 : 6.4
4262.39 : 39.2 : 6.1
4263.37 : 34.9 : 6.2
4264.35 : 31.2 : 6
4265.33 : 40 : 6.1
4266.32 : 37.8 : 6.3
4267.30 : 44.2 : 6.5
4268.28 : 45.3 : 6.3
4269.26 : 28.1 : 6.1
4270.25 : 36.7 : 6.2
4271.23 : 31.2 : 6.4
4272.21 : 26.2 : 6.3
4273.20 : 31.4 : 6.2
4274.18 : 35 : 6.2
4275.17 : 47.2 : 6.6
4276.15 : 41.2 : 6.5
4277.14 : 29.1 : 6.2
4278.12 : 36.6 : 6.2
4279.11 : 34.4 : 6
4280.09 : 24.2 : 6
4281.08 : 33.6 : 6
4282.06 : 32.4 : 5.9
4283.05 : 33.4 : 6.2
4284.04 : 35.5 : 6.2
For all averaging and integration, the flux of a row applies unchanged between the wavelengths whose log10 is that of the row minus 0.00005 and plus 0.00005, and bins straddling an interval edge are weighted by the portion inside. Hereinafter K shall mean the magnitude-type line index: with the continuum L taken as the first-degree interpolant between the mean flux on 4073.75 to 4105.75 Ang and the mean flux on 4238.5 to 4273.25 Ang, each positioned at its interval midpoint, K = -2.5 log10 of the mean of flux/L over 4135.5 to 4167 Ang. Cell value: 0.09 mag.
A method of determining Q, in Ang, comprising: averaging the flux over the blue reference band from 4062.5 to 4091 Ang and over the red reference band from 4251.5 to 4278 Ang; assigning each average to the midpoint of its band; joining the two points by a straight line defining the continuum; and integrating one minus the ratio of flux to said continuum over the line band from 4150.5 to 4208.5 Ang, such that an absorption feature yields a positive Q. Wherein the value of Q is 6.10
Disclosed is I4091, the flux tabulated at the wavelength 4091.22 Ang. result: 42.2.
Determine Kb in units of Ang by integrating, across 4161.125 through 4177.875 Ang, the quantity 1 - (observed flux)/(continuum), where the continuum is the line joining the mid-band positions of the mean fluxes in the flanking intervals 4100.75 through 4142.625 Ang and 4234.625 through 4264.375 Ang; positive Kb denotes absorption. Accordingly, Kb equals 1.8 Ang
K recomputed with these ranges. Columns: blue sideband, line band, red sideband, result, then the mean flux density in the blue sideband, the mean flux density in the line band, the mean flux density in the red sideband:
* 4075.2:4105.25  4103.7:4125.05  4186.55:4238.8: 0.042 mag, 34.6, 33.2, 34.3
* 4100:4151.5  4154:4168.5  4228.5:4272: 0.099 mag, 33.1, 31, 36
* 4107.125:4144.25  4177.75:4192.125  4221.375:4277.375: 0.076 mag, 33.9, 32.4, 35.6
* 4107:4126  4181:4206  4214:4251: 0.055 mag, 33.8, 33.1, 35.3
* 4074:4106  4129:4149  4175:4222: 0.048 mag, 34.4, 32.7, 34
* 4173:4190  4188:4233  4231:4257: -0.027 mag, 31.4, 34.3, 35.9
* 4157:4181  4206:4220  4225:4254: -0.158 mag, 31.1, 37.9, 33.8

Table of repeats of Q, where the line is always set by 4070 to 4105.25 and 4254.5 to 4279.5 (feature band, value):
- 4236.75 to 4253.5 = 0.8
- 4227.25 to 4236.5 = 1.1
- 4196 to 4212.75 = 0.2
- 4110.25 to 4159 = 2.9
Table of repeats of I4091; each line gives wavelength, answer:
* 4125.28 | 39.8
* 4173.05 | 25.5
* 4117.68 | 19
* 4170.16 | 38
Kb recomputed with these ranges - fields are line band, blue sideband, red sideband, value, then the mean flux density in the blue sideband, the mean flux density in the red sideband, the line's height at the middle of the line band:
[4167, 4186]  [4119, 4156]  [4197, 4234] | 2.2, 33.7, 35.5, 34.6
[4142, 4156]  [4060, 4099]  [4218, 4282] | 1.7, 35.5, 35.5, 35.5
